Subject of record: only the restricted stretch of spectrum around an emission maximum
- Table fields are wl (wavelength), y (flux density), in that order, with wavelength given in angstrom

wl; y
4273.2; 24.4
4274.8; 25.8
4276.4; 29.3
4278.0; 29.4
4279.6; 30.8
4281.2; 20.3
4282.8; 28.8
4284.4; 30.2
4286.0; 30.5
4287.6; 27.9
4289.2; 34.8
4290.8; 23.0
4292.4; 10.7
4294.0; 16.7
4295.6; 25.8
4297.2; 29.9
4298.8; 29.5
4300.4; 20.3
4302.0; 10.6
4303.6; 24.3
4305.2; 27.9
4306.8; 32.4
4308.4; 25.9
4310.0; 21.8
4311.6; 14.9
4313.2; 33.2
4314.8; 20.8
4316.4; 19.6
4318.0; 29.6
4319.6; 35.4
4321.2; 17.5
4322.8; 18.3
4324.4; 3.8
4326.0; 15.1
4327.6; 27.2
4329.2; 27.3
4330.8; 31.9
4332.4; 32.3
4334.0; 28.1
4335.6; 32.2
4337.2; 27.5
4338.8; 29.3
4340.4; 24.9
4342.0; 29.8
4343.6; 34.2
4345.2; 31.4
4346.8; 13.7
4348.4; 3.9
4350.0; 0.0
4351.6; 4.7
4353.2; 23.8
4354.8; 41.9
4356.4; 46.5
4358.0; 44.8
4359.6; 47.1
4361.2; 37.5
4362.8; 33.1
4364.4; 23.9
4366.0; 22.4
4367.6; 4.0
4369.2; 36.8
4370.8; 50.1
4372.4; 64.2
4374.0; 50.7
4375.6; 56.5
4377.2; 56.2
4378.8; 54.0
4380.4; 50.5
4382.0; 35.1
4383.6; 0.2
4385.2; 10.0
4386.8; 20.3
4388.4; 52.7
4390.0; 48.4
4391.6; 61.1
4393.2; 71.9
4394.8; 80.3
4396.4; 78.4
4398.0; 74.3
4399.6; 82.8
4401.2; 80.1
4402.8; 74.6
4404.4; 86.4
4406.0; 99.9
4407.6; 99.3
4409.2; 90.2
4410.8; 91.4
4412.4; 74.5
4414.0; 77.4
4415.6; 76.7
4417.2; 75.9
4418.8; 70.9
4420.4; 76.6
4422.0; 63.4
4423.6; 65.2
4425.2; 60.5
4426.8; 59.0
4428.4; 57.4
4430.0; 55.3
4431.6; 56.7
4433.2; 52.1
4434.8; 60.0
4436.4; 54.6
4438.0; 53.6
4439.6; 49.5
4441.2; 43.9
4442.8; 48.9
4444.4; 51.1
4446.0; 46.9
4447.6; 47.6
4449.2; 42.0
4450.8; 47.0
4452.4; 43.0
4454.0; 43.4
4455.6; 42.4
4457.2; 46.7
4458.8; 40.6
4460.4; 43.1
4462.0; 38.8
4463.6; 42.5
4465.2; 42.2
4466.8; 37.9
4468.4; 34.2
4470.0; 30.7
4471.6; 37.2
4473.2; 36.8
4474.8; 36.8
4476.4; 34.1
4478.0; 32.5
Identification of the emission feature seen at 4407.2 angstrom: Lyman alpha 1216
